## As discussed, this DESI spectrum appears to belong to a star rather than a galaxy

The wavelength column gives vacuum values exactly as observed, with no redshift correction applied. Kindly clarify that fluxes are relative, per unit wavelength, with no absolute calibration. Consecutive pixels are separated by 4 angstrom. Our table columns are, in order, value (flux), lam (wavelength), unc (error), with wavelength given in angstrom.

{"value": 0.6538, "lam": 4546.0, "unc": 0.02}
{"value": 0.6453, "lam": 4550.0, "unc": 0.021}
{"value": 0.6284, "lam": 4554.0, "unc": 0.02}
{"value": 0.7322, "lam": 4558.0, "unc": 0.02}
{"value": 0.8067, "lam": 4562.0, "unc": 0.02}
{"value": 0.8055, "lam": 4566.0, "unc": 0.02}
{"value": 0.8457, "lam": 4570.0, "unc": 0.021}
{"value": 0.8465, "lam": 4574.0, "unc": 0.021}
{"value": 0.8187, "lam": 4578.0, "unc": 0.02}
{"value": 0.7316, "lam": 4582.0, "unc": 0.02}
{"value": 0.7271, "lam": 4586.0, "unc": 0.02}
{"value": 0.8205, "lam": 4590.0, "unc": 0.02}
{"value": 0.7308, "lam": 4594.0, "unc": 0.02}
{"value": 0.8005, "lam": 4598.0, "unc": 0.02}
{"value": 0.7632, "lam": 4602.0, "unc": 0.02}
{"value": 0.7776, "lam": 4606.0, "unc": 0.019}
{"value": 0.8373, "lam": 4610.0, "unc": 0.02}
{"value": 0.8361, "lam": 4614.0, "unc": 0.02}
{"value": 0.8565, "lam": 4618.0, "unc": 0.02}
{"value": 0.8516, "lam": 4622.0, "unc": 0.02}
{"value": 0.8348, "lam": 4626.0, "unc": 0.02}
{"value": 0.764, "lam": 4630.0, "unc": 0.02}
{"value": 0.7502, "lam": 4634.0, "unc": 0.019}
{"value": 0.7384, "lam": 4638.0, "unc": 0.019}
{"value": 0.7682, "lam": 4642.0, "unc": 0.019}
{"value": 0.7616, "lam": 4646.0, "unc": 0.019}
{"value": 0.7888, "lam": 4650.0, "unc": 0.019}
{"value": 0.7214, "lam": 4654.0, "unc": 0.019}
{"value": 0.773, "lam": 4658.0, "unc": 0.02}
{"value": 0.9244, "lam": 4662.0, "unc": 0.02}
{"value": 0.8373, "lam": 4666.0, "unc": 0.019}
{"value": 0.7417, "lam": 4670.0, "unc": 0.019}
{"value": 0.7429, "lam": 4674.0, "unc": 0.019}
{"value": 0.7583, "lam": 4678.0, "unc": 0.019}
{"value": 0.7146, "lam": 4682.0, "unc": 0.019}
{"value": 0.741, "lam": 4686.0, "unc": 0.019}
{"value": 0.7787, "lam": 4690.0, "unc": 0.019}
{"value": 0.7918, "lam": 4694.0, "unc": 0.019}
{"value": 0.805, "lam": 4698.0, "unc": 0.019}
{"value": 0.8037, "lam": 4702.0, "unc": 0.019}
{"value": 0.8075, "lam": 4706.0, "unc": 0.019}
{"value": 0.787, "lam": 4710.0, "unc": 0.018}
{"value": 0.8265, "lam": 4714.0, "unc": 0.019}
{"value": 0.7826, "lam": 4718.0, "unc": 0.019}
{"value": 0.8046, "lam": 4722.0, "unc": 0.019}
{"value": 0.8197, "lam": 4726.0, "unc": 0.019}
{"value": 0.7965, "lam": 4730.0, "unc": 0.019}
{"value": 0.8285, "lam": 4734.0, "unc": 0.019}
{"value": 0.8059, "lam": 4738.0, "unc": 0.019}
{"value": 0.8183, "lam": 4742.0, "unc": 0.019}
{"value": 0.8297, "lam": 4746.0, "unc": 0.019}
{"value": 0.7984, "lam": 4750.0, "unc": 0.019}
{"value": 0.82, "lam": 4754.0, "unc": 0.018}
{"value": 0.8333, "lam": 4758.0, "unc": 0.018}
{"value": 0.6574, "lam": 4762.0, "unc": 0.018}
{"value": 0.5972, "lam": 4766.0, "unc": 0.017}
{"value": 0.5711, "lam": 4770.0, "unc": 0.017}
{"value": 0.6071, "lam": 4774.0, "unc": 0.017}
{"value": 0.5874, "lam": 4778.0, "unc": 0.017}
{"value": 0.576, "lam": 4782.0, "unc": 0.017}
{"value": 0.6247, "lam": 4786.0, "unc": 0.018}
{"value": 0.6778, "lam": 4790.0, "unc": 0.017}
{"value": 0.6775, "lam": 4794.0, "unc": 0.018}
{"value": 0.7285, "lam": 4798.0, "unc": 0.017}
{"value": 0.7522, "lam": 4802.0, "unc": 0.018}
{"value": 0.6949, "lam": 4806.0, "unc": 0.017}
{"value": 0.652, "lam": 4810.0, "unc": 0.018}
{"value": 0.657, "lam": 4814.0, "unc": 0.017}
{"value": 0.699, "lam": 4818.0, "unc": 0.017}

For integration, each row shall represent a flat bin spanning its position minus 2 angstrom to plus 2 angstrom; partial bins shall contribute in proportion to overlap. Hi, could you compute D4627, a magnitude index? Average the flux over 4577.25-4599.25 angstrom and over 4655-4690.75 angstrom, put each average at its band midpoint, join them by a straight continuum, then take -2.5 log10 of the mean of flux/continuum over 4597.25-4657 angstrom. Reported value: -0.02 mag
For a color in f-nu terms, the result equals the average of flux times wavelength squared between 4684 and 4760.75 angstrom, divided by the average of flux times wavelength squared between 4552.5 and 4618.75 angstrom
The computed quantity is 1.08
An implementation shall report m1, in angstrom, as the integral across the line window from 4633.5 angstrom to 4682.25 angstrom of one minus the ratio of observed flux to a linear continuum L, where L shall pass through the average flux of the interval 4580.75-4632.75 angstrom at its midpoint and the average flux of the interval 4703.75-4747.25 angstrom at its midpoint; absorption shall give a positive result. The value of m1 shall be 1.7 angstrom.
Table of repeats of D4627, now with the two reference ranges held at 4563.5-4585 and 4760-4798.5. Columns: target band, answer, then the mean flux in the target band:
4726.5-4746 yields -0.222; 0.815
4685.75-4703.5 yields -0.127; 0.788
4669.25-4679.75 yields -0.044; 0.748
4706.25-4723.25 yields -0.173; 0.801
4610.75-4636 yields -0.074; 0.817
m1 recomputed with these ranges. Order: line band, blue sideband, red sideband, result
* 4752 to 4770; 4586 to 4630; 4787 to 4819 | 0.1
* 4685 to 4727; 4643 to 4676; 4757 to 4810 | -3.4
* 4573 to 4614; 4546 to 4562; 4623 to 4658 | -3.6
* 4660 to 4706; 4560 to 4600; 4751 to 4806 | -3.5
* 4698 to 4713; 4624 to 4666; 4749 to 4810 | -1.3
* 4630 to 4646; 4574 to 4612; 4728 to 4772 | 0.4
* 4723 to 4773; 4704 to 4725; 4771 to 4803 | -2.0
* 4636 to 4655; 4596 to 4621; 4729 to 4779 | 0.9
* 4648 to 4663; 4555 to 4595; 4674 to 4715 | -0.3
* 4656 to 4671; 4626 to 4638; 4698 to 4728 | -0.8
